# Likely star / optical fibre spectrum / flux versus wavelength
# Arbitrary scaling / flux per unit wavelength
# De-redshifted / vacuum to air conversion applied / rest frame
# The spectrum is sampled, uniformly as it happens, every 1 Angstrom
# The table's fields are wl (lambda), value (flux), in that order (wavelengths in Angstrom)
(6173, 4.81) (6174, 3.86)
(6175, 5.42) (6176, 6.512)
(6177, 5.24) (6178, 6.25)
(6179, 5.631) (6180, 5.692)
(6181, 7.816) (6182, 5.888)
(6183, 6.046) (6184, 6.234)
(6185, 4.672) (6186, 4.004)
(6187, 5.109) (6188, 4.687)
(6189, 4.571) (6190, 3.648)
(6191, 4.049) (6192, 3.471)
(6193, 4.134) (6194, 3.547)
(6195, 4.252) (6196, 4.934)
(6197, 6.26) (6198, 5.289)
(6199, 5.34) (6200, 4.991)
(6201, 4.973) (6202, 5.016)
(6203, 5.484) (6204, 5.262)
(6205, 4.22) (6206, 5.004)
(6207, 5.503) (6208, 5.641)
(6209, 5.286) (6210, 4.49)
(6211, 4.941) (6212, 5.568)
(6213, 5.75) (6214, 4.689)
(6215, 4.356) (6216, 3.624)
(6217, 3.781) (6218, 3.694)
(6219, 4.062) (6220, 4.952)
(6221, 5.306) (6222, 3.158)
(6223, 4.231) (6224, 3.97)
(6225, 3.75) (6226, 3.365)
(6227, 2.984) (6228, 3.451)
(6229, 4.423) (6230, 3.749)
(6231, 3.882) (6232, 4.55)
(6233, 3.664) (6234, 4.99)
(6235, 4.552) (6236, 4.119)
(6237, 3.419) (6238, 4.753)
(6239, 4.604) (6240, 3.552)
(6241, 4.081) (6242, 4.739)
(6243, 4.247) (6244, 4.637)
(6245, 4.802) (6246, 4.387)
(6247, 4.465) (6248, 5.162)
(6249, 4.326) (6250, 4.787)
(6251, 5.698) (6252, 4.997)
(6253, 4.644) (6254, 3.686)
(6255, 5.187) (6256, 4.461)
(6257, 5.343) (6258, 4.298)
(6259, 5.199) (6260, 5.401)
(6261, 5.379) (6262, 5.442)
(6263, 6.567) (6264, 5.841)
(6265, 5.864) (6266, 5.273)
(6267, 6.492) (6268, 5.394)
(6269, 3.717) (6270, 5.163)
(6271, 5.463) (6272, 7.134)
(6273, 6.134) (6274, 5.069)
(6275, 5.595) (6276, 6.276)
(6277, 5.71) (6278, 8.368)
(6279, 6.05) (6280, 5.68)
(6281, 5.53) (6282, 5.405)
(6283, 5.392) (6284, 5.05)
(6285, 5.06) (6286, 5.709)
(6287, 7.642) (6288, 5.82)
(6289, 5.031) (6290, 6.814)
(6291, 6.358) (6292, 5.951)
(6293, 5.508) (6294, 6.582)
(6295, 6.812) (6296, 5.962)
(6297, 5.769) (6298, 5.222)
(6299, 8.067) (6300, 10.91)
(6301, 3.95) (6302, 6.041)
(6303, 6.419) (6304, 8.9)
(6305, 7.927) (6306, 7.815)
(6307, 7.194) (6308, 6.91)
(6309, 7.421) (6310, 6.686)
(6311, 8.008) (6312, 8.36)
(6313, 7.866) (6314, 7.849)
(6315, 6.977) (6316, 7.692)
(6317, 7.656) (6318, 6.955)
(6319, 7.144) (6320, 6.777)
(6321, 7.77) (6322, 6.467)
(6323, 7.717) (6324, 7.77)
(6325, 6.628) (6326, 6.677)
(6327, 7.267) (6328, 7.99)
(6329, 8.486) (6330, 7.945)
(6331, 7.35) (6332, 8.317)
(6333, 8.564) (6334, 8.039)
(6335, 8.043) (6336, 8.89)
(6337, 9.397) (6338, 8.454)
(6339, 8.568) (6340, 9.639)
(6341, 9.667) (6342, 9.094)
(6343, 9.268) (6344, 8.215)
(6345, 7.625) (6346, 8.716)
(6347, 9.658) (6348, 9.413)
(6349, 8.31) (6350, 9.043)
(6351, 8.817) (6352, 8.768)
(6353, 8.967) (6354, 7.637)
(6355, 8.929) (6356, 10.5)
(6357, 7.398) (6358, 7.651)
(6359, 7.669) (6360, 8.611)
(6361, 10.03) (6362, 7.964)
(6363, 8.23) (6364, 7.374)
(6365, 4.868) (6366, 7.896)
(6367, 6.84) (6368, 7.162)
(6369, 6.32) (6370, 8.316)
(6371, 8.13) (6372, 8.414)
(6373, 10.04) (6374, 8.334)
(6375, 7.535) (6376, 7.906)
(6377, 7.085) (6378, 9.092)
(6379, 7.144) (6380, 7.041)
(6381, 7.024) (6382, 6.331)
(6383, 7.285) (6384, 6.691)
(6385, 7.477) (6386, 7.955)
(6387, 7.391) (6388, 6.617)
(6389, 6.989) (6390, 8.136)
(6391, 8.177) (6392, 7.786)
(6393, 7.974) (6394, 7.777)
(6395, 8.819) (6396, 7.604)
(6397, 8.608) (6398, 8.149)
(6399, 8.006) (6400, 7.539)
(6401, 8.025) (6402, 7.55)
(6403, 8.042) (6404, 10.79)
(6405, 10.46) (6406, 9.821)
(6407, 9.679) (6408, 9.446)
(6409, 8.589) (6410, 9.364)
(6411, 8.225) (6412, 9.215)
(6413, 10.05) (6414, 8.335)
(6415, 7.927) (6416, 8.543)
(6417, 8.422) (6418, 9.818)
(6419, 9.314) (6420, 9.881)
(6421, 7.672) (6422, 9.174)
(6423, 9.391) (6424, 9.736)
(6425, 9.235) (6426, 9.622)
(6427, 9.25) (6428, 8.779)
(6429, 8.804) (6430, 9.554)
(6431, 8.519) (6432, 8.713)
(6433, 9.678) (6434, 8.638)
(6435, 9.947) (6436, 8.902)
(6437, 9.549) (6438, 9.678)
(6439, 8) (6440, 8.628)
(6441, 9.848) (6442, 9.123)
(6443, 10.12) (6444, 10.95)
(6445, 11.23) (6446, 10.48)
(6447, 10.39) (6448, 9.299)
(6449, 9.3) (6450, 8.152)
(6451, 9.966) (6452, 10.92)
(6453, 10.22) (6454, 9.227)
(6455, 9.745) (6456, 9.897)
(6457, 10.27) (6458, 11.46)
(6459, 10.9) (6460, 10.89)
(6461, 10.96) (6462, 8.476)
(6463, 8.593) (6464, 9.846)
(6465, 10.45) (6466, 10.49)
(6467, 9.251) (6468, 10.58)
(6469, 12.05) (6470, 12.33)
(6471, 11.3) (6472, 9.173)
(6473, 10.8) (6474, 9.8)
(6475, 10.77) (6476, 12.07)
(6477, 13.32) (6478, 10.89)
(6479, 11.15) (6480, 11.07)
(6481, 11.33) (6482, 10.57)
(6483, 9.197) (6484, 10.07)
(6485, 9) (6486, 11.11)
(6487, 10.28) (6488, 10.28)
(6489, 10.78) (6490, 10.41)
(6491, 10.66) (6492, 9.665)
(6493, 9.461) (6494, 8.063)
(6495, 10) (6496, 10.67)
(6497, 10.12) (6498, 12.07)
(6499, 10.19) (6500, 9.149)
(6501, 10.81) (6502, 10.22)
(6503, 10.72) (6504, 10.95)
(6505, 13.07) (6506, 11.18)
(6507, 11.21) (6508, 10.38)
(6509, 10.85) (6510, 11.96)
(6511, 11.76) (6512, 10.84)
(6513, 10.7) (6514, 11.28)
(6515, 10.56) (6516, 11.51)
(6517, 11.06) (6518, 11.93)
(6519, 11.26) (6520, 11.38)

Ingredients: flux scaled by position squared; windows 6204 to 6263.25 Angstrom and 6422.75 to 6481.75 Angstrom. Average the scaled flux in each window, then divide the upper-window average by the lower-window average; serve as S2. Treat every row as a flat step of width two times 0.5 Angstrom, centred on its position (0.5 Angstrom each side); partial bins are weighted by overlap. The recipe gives 2.37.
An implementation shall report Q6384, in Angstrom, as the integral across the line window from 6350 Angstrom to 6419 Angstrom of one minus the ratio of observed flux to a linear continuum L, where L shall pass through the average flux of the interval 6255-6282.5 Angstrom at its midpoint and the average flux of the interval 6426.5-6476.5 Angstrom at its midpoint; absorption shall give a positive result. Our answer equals 1.27 Angstrom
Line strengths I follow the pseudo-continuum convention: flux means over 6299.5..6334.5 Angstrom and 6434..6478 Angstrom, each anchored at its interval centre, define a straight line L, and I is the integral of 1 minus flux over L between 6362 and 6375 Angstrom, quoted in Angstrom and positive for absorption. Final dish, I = 1.3 Angstrom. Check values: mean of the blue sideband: 7.5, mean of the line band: 7.67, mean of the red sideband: 10.2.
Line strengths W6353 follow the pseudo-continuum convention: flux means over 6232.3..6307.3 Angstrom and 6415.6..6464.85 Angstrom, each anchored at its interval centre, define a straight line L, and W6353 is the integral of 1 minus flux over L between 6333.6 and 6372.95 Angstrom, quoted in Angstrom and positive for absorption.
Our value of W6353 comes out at -4.7 Angstrom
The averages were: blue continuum 5.56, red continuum 9.55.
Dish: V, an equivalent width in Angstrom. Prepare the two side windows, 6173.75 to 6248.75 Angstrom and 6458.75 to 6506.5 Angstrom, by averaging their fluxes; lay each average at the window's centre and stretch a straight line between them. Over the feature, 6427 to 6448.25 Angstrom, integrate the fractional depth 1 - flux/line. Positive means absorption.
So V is 0.2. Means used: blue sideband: 4.68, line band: 9.46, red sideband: 10.5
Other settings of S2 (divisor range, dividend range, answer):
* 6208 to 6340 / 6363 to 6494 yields 1.64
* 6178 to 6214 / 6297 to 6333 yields 1.51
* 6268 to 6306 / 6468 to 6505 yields 1.83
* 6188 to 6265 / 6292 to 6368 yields 1.75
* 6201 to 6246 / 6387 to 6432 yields 2.09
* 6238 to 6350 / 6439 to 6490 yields 1.65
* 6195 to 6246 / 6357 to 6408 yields 1.85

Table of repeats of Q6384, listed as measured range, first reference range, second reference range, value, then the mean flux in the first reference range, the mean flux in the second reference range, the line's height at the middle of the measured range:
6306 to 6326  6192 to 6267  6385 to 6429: -2.3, 4.66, 8.64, 6.6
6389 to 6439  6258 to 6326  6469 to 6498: 1.2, 6.44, 10.6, 9.07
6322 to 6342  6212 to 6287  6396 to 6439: -3.6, 4.87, 8.99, 6.89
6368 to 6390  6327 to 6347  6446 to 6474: 3.7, 8.54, 10.2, 9.1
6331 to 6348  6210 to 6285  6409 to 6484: -3.8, 4.84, 9.82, 7.15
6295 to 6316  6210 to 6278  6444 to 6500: -3.2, 4.76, 10.4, 6.27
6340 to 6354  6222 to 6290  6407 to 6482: -3.0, 4.98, 9.81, 7.31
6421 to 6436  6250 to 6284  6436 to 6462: 0.4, 5.49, 9.92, 9.42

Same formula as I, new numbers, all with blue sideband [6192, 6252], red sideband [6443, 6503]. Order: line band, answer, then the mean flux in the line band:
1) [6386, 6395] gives 0.8 Angstrom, 7.69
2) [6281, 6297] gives 0.4 Angstrom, 5.92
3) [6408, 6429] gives 0.1 Angstrom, 9.03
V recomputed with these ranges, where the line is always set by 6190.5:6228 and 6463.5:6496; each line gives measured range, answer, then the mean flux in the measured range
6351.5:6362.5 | -1.05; 8.56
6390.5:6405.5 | 0.62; 8.35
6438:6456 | 0.09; 9.74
